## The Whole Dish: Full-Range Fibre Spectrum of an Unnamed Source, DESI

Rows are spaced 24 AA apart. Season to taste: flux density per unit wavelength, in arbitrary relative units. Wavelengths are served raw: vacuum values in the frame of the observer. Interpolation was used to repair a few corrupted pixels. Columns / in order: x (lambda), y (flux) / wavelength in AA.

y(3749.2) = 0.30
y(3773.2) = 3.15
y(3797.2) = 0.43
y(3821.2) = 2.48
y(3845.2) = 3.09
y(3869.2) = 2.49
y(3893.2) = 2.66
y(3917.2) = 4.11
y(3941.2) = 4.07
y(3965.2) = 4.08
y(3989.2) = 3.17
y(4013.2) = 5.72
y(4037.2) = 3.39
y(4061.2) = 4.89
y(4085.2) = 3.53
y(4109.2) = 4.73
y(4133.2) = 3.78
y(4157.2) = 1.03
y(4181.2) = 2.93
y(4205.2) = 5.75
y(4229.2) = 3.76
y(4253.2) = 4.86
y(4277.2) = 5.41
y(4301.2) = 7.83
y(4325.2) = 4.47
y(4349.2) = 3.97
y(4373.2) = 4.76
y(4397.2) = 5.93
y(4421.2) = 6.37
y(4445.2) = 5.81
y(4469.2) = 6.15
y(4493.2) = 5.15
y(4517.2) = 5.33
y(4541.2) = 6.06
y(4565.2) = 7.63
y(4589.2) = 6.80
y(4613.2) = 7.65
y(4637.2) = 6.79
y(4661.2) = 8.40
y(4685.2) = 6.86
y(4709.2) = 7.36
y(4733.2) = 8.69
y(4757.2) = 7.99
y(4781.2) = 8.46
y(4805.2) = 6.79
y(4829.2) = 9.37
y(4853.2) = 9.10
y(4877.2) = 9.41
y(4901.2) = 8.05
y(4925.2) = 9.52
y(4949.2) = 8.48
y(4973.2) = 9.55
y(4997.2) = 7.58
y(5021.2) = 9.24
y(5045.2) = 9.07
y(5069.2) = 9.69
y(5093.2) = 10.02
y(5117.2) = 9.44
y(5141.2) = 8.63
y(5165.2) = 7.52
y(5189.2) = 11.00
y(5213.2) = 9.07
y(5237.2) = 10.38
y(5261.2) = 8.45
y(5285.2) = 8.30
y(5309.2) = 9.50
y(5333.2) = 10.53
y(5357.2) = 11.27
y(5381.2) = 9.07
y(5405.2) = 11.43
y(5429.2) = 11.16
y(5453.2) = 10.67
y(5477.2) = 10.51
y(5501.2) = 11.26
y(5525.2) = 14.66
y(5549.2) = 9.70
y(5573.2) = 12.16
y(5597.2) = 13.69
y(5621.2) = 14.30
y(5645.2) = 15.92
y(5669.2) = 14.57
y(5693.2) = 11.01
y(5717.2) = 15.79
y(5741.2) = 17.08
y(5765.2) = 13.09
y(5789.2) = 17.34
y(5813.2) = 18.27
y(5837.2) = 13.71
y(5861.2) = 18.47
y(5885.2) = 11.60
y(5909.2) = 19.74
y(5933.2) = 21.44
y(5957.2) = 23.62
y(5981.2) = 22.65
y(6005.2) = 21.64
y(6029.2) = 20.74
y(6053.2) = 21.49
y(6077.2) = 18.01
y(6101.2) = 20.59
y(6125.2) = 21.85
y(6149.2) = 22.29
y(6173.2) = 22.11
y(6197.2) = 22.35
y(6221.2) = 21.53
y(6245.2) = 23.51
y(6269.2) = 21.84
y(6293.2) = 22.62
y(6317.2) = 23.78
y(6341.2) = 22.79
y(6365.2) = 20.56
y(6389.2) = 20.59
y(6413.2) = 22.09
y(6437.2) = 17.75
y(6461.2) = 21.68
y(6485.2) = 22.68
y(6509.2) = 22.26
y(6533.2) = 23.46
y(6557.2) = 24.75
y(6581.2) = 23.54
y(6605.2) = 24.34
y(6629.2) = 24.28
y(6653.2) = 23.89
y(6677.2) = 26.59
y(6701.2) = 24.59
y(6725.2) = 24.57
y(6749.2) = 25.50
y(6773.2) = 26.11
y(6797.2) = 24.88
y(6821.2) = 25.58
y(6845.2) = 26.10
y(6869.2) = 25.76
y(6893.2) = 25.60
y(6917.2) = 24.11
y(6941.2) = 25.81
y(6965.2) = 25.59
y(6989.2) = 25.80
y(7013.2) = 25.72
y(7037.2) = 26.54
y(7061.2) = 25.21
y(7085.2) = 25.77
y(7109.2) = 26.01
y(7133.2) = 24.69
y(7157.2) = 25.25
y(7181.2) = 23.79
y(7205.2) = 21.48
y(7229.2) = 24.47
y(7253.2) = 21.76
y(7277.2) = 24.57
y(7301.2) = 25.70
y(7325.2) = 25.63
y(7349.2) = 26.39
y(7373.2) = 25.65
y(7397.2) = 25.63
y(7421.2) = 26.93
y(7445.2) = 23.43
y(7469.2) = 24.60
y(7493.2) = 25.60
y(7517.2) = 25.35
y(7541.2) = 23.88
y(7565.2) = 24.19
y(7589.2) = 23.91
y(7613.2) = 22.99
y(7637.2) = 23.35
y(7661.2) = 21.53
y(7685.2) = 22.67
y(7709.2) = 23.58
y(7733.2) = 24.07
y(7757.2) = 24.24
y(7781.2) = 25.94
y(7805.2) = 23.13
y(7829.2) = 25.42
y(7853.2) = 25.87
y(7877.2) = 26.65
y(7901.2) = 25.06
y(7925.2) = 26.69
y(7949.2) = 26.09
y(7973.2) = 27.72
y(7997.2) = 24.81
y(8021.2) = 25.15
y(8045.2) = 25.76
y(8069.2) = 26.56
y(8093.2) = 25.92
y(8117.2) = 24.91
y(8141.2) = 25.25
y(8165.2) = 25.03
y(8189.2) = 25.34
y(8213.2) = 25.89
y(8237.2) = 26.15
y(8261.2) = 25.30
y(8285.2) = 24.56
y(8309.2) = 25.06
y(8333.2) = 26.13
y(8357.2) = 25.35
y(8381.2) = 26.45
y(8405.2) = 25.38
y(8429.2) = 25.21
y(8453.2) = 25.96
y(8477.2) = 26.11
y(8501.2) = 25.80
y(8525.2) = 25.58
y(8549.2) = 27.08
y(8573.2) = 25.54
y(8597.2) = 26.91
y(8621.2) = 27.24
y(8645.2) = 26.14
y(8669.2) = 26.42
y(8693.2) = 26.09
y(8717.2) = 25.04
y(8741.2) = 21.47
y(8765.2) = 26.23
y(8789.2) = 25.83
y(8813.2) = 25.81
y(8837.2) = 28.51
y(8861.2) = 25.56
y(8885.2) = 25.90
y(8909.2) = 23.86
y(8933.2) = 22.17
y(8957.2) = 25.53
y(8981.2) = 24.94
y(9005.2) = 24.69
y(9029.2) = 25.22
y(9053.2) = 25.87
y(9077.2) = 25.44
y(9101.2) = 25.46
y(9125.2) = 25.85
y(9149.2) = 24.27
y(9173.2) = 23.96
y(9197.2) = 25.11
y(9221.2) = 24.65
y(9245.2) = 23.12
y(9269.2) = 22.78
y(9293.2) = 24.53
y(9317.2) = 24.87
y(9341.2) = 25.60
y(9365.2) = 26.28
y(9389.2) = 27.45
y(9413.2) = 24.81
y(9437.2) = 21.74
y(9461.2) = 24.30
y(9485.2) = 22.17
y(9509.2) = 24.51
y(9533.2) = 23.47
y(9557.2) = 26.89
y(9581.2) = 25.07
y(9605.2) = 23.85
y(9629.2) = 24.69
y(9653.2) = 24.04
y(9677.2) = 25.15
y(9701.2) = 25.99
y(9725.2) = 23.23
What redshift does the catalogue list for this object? 0.48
